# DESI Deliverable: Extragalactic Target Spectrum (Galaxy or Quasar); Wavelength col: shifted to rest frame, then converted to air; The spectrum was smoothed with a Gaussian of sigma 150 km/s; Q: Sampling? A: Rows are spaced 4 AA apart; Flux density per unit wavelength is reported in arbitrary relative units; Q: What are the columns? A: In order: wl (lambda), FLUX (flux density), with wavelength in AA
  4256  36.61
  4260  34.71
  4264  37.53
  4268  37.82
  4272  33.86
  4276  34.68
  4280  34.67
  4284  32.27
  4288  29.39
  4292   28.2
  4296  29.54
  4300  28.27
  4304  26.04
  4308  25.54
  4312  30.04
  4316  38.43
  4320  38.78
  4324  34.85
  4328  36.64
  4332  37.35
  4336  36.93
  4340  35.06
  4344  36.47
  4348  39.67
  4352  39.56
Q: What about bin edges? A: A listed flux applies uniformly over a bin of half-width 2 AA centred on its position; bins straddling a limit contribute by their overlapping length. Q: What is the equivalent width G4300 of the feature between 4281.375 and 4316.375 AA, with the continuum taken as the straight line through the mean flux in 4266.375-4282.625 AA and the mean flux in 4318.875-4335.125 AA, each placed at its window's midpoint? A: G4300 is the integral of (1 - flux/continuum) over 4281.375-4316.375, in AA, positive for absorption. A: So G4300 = 6.3 AA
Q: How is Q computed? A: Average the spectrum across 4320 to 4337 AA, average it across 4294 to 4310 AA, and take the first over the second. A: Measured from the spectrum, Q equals 1.34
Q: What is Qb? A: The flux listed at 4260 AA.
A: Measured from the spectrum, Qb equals 34.71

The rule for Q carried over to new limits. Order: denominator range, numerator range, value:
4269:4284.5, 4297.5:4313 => 0.80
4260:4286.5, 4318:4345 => 1.05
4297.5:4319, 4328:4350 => 1.23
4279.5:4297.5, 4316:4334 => 1.21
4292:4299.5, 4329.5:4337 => 1.28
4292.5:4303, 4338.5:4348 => 1.28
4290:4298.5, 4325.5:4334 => 1.28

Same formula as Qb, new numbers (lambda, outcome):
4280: 34.67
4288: 29.39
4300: 28.27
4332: 37.35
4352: 39.56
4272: 33.86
